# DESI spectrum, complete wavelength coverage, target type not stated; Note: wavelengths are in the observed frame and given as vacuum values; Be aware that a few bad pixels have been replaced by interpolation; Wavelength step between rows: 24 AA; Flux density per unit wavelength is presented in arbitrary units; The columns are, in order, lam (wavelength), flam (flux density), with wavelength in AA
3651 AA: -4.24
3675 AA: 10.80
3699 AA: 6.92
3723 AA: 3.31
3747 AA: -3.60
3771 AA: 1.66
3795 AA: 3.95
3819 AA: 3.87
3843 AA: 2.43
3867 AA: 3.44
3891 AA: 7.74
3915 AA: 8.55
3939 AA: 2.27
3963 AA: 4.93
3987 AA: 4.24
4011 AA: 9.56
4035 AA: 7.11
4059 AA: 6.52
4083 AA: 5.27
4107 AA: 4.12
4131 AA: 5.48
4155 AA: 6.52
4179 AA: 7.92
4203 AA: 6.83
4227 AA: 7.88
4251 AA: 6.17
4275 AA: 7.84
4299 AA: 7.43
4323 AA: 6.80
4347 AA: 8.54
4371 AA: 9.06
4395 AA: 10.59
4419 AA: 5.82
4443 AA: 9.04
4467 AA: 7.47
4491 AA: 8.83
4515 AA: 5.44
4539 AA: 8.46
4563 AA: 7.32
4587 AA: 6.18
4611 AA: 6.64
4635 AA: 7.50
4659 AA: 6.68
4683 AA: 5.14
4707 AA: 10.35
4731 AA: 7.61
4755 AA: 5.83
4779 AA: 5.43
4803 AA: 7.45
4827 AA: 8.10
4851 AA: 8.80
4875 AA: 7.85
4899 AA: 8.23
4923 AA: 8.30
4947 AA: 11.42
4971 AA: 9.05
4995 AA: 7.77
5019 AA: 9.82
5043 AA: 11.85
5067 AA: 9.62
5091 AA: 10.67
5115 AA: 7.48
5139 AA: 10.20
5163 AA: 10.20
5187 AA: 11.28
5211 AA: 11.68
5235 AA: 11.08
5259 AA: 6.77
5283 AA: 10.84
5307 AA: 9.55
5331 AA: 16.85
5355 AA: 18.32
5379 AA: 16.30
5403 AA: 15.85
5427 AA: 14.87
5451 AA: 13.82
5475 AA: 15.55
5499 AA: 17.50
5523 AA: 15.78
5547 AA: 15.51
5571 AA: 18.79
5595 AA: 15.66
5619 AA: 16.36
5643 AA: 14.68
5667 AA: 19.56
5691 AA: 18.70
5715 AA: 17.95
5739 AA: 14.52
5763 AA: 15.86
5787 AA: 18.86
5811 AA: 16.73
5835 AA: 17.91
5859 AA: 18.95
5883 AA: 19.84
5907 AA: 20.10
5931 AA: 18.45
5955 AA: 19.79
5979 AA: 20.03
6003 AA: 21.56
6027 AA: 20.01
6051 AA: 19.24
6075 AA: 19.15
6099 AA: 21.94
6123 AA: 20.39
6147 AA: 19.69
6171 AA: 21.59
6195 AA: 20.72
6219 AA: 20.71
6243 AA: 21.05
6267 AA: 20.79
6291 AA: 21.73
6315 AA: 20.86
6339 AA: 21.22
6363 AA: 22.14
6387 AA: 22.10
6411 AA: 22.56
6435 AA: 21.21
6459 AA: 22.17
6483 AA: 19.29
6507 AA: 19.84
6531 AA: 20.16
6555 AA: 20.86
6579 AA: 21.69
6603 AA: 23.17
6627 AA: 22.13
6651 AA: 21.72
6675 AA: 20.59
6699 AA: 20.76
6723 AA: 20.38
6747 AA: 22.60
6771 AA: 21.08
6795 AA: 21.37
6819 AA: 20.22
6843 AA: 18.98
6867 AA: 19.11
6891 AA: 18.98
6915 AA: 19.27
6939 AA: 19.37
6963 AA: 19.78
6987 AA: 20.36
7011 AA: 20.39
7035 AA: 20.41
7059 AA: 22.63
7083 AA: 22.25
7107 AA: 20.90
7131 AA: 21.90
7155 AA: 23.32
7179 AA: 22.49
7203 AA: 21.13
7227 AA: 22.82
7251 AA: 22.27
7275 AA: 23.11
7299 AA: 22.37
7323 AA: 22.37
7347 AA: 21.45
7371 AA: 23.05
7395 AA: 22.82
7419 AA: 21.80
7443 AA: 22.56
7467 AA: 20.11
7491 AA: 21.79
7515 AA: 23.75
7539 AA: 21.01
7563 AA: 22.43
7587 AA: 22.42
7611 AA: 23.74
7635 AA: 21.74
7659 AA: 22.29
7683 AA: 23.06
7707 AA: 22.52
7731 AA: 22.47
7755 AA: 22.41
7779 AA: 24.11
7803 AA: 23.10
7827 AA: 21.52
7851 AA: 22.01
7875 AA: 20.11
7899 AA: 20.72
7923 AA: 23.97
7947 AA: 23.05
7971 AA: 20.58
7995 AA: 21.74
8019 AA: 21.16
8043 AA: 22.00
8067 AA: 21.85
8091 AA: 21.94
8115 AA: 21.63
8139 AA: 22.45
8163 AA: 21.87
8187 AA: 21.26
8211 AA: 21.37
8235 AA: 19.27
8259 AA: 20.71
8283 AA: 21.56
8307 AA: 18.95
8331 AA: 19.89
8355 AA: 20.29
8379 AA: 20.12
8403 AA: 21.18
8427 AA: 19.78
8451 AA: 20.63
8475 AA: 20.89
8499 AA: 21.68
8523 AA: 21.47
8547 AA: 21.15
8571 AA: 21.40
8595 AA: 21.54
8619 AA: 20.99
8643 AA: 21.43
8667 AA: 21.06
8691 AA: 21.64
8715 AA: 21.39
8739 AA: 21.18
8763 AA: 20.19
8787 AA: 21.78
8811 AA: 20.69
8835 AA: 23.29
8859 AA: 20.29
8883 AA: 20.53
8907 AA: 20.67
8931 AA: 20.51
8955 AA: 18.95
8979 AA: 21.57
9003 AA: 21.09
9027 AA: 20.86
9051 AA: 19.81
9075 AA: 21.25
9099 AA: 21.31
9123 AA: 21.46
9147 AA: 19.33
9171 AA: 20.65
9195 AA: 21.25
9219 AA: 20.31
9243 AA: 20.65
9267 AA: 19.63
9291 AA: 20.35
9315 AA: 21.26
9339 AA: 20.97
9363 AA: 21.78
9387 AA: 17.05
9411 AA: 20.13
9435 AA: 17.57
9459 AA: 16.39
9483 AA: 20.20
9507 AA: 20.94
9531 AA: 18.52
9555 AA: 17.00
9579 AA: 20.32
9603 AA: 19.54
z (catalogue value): 0.334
